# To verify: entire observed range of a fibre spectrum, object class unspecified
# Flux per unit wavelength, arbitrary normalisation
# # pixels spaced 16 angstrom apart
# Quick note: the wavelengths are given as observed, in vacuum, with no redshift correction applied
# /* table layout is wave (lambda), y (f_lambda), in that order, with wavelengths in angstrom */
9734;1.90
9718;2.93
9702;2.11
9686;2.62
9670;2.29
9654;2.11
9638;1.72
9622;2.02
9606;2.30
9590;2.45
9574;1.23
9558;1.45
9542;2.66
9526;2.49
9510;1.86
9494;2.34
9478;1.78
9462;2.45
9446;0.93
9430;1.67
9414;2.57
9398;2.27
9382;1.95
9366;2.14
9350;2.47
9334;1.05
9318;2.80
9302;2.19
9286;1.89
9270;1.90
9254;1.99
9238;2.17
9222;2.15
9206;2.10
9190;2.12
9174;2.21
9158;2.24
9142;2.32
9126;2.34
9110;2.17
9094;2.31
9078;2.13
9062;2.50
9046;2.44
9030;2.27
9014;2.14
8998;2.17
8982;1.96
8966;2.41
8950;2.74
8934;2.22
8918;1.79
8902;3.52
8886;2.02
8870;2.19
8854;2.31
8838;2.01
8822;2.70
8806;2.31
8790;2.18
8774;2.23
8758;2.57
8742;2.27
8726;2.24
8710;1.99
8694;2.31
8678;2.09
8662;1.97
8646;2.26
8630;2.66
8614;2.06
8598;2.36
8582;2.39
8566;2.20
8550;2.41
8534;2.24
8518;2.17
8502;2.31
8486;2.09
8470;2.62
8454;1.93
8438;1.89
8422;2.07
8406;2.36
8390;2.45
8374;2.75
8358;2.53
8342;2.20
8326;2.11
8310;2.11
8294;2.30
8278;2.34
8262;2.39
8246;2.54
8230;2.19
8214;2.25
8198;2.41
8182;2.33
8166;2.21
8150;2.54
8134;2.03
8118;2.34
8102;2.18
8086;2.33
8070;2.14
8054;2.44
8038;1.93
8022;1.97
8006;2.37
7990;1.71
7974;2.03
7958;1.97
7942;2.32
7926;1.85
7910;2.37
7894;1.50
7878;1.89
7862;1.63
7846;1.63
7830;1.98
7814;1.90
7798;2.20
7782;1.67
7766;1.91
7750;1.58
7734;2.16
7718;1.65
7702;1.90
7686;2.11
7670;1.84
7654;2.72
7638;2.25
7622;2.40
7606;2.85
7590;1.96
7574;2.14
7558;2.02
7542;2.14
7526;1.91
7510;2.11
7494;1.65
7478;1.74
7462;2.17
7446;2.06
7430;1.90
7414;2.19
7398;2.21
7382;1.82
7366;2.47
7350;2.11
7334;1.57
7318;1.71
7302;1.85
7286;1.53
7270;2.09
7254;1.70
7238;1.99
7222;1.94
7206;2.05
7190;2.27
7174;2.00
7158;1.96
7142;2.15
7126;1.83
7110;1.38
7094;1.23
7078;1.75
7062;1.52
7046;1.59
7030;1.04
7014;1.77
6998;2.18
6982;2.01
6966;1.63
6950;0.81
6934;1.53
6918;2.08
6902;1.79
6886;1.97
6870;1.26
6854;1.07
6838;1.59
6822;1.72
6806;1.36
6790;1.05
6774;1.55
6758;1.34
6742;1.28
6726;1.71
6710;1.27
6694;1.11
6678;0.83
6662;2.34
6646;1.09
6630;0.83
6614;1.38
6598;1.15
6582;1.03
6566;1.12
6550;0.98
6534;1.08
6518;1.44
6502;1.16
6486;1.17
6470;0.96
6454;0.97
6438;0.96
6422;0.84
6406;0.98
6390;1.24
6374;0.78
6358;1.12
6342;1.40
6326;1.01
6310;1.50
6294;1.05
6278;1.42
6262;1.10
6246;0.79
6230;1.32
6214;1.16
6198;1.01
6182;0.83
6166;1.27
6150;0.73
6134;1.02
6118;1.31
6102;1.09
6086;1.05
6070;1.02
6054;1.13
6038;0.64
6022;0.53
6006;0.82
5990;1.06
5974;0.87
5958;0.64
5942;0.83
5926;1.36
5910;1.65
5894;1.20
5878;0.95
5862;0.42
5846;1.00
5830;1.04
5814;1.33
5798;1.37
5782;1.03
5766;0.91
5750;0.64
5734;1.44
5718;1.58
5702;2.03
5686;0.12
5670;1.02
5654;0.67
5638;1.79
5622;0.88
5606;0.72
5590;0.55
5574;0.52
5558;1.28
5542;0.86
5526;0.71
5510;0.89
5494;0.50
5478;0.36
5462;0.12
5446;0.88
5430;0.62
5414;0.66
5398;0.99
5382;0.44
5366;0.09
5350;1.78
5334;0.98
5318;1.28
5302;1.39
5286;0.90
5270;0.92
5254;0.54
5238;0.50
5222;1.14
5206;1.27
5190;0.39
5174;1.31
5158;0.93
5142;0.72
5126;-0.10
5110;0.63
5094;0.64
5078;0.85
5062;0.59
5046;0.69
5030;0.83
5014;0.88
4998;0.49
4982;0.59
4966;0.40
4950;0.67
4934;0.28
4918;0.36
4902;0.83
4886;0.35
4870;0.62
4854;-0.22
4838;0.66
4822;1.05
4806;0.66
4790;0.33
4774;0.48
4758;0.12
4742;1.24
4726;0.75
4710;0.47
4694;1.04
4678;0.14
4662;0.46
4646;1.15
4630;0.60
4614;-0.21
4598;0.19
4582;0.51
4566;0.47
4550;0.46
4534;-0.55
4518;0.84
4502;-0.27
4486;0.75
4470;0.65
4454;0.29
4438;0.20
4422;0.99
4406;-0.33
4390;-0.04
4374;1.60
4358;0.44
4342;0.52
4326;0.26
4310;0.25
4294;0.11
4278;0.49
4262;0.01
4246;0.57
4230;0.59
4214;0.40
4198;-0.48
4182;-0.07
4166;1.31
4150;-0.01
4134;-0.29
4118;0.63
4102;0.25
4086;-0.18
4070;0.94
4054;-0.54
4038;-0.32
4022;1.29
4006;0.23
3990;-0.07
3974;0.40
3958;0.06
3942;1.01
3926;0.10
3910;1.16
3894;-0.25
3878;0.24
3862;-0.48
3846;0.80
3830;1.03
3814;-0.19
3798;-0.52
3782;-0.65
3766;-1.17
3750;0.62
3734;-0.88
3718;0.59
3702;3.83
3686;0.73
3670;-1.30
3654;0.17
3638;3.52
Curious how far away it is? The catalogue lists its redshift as 0.79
